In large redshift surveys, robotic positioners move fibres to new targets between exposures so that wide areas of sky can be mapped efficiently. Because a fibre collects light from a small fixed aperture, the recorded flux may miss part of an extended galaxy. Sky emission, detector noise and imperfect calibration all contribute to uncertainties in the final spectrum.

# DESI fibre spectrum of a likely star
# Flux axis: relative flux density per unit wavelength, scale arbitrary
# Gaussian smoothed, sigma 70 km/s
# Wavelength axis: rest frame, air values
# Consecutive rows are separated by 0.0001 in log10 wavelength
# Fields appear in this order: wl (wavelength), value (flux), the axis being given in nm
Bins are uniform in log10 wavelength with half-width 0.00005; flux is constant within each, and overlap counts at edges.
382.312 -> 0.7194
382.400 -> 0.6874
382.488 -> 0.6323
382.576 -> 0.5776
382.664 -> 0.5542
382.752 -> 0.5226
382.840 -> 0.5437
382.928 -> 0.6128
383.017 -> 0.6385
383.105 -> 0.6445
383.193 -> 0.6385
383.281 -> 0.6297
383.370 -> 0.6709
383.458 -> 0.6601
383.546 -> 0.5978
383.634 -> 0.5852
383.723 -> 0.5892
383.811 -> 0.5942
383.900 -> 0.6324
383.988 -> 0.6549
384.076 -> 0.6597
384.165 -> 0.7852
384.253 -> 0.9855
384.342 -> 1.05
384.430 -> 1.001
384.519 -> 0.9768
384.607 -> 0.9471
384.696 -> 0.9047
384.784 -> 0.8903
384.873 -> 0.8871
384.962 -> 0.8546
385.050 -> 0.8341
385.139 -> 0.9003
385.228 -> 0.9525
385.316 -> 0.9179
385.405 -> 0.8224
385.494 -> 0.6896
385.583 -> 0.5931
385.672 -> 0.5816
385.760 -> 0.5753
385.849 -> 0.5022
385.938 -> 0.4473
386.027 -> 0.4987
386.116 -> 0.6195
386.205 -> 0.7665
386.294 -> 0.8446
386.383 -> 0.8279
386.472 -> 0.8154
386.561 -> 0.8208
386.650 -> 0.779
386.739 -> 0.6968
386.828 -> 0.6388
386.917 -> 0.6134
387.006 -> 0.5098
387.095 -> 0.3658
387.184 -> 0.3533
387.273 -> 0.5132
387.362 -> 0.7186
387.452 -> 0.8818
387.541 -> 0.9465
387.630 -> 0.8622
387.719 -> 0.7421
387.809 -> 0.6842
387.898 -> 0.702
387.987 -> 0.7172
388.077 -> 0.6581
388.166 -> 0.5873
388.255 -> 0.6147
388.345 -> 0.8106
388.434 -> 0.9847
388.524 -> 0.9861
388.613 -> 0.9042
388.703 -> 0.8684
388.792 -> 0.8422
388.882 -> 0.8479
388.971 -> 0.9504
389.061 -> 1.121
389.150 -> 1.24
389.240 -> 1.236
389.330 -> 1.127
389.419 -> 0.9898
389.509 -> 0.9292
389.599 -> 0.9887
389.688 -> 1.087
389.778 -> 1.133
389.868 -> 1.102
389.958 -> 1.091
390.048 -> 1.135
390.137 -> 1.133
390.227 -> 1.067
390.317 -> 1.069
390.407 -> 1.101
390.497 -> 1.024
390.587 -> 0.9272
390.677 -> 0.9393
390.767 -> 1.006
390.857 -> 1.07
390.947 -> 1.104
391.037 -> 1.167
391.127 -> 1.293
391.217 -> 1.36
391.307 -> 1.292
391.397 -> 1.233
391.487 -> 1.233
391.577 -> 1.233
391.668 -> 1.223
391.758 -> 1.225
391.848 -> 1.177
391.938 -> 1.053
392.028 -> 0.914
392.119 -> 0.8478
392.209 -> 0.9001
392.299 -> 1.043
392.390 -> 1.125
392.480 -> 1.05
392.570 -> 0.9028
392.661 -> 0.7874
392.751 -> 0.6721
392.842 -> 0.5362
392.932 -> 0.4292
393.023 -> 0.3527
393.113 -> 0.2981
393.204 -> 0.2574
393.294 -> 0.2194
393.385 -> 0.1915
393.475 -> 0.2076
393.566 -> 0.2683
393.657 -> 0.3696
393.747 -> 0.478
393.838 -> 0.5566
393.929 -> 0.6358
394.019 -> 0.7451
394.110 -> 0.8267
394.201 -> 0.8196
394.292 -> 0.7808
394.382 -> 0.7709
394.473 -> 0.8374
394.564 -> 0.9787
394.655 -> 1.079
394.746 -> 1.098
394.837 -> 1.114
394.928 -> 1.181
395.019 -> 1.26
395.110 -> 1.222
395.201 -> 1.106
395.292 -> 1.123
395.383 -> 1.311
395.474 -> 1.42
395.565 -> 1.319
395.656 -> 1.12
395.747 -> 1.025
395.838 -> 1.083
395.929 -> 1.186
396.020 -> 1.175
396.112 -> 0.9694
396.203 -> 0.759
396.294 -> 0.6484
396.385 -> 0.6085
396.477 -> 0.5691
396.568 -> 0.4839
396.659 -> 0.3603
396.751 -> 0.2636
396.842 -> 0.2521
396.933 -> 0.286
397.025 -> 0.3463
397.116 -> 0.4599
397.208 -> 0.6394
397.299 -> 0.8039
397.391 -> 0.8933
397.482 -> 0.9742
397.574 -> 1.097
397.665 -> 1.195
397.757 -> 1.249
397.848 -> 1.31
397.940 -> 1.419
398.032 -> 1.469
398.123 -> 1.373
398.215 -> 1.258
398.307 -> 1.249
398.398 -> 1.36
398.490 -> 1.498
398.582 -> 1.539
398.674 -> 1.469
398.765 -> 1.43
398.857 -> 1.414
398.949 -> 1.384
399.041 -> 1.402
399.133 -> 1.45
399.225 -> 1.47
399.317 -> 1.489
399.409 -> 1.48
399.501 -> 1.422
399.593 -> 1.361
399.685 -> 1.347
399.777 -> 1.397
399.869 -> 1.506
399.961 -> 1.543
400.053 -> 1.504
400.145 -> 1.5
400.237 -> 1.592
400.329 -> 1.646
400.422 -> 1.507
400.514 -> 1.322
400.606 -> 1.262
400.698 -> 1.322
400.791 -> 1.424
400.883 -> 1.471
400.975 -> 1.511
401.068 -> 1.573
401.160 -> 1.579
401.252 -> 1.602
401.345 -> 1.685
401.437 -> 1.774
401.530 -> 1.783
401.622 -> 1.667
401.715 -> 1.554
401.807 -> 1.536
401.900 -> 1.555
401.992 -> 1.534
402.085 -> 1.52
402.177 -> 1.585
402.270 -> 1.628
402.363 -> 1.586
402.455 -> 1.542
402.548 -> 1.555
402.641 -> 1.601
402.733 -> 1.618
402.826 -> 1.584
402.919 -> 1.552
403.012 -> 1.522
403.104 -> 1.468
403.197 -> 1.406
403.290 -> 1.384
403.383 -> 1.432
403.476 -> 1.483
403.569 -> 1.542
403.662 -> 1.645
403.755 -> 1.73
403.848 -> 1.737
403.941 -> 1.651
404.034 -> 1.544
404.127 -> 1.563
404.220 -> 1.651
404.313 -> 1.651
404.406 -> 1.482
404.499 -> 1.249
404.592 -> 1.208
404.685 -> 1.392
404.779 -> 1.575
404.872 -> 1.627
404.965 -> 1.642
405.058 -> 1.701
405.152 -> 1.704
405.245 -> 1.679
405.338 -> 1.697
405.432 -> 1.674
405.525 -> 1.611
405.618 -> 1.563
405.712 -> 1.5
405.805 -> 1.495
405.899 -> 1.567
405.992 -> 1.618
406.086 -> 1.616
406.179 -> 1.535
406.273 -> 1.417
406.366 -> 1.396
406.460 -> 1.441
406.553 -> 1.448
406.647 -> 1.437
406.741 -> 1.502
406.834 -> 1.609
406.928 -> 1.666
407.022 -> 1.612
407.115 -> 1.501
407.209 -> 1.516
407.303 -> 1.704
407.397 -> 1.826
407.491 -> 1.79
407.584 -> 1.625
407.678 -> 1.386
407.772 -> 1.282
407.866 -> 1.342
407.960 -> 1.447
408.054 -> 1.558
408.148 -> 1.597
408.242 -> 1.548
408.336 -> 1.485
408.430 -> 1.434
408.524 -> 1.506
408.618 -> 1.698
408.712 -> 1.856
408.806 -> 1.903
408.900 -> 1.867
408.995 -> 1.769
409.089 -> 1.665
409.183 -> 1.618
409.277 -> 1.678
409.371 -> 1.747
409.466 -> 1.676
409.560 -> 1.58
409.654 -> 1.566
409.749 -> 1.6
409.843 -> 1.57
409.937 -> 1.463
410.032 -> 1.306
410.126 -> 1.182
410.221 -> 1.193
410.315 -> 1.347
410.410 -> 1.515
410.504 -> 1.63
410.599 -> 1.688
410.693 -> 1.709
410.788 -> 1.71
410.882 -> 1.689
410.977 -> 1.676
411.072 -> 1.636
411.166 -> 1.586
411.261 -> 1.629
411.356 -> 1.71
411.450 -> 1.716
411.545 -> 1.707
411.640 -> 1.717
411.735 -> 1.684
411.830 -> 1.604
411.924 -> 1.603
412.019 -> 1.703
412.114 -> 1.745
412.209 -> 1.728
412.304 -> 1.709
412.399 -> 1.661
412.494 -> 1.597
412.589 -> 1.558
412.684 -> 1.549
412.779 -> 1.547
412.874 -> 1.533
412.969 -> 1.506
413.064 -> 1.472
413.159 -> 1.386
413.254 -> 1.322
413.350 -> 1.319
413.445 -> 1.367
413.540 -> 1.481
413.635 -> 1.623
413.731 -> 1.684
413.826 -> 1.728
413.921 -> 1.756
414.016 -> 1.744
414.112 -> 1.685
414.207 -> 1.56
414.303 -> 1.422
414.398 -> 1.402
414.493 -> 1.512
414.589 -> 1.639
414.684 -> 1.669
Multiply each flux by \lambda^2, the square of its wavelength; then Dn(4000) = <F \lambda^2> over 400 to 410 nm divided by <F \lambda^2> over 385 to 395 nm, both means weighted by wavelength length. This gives 2.01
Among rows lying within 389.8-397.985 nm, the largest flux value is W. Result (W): 1.42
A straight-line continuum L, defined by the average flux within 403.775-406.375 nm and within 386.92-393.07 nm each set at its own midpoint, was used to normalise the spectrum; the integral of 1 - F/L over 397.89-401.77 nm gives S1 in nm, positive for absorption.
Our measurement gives -0.37 nm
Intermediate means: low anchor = 0.935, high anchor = 1.57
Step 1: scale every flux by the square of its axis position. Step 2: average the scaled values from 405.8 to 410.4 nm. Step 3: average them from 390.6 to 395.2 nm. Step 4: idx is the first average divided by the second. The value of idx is 1.93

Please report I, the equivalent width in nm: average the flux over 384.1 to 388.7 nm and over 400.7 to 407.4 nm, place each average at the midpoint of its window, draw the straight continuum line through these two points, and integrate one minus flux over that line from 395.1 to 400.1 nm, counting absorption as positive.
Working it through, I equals 0.62 nm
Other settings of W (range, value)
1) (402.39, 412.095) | 1.903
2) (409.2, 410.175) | 1.747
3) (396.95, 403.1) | 1.783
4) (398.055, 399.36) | 1.539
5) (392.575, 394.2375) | 0.8267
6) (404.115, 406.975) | 1.704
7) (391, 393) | 1.36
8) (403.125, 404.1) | 1.737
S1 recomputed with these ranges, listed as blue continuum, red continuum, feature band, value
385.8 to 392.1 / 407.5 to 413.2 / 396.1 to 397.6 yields 0.73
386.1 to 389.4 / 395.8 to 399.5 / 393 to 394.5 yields 0.71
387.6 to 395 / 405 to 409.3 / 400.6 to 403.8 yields -0.43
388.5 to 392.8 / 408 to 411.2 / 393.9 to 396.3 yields 0.31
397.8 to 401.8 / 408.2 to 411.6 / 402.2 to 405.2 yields -0.05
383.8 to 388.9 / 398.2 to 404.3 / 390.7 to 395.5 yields 0.87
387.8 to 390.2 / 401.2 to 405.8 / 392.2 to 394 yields 0.90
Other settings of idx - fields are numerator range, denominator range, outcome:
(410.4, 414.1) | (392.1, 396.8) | 2.22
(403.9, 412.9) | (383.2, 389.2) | 2.34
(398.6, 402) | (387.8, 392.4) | 1.54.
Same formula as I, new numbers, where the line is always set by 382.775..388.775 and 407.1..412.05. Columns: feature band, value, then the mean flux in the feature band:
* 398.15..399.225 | -0.18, 1.41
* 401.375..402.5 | -0.25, 1.61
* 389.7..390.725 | -0.20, 1.07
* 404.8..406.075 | -0.15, 1.62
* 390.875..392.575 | -0.33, 1.13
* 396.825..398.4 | 0.25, 0.983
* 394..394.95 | 0.11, 0.928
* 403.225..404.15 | -0.12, 1.57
